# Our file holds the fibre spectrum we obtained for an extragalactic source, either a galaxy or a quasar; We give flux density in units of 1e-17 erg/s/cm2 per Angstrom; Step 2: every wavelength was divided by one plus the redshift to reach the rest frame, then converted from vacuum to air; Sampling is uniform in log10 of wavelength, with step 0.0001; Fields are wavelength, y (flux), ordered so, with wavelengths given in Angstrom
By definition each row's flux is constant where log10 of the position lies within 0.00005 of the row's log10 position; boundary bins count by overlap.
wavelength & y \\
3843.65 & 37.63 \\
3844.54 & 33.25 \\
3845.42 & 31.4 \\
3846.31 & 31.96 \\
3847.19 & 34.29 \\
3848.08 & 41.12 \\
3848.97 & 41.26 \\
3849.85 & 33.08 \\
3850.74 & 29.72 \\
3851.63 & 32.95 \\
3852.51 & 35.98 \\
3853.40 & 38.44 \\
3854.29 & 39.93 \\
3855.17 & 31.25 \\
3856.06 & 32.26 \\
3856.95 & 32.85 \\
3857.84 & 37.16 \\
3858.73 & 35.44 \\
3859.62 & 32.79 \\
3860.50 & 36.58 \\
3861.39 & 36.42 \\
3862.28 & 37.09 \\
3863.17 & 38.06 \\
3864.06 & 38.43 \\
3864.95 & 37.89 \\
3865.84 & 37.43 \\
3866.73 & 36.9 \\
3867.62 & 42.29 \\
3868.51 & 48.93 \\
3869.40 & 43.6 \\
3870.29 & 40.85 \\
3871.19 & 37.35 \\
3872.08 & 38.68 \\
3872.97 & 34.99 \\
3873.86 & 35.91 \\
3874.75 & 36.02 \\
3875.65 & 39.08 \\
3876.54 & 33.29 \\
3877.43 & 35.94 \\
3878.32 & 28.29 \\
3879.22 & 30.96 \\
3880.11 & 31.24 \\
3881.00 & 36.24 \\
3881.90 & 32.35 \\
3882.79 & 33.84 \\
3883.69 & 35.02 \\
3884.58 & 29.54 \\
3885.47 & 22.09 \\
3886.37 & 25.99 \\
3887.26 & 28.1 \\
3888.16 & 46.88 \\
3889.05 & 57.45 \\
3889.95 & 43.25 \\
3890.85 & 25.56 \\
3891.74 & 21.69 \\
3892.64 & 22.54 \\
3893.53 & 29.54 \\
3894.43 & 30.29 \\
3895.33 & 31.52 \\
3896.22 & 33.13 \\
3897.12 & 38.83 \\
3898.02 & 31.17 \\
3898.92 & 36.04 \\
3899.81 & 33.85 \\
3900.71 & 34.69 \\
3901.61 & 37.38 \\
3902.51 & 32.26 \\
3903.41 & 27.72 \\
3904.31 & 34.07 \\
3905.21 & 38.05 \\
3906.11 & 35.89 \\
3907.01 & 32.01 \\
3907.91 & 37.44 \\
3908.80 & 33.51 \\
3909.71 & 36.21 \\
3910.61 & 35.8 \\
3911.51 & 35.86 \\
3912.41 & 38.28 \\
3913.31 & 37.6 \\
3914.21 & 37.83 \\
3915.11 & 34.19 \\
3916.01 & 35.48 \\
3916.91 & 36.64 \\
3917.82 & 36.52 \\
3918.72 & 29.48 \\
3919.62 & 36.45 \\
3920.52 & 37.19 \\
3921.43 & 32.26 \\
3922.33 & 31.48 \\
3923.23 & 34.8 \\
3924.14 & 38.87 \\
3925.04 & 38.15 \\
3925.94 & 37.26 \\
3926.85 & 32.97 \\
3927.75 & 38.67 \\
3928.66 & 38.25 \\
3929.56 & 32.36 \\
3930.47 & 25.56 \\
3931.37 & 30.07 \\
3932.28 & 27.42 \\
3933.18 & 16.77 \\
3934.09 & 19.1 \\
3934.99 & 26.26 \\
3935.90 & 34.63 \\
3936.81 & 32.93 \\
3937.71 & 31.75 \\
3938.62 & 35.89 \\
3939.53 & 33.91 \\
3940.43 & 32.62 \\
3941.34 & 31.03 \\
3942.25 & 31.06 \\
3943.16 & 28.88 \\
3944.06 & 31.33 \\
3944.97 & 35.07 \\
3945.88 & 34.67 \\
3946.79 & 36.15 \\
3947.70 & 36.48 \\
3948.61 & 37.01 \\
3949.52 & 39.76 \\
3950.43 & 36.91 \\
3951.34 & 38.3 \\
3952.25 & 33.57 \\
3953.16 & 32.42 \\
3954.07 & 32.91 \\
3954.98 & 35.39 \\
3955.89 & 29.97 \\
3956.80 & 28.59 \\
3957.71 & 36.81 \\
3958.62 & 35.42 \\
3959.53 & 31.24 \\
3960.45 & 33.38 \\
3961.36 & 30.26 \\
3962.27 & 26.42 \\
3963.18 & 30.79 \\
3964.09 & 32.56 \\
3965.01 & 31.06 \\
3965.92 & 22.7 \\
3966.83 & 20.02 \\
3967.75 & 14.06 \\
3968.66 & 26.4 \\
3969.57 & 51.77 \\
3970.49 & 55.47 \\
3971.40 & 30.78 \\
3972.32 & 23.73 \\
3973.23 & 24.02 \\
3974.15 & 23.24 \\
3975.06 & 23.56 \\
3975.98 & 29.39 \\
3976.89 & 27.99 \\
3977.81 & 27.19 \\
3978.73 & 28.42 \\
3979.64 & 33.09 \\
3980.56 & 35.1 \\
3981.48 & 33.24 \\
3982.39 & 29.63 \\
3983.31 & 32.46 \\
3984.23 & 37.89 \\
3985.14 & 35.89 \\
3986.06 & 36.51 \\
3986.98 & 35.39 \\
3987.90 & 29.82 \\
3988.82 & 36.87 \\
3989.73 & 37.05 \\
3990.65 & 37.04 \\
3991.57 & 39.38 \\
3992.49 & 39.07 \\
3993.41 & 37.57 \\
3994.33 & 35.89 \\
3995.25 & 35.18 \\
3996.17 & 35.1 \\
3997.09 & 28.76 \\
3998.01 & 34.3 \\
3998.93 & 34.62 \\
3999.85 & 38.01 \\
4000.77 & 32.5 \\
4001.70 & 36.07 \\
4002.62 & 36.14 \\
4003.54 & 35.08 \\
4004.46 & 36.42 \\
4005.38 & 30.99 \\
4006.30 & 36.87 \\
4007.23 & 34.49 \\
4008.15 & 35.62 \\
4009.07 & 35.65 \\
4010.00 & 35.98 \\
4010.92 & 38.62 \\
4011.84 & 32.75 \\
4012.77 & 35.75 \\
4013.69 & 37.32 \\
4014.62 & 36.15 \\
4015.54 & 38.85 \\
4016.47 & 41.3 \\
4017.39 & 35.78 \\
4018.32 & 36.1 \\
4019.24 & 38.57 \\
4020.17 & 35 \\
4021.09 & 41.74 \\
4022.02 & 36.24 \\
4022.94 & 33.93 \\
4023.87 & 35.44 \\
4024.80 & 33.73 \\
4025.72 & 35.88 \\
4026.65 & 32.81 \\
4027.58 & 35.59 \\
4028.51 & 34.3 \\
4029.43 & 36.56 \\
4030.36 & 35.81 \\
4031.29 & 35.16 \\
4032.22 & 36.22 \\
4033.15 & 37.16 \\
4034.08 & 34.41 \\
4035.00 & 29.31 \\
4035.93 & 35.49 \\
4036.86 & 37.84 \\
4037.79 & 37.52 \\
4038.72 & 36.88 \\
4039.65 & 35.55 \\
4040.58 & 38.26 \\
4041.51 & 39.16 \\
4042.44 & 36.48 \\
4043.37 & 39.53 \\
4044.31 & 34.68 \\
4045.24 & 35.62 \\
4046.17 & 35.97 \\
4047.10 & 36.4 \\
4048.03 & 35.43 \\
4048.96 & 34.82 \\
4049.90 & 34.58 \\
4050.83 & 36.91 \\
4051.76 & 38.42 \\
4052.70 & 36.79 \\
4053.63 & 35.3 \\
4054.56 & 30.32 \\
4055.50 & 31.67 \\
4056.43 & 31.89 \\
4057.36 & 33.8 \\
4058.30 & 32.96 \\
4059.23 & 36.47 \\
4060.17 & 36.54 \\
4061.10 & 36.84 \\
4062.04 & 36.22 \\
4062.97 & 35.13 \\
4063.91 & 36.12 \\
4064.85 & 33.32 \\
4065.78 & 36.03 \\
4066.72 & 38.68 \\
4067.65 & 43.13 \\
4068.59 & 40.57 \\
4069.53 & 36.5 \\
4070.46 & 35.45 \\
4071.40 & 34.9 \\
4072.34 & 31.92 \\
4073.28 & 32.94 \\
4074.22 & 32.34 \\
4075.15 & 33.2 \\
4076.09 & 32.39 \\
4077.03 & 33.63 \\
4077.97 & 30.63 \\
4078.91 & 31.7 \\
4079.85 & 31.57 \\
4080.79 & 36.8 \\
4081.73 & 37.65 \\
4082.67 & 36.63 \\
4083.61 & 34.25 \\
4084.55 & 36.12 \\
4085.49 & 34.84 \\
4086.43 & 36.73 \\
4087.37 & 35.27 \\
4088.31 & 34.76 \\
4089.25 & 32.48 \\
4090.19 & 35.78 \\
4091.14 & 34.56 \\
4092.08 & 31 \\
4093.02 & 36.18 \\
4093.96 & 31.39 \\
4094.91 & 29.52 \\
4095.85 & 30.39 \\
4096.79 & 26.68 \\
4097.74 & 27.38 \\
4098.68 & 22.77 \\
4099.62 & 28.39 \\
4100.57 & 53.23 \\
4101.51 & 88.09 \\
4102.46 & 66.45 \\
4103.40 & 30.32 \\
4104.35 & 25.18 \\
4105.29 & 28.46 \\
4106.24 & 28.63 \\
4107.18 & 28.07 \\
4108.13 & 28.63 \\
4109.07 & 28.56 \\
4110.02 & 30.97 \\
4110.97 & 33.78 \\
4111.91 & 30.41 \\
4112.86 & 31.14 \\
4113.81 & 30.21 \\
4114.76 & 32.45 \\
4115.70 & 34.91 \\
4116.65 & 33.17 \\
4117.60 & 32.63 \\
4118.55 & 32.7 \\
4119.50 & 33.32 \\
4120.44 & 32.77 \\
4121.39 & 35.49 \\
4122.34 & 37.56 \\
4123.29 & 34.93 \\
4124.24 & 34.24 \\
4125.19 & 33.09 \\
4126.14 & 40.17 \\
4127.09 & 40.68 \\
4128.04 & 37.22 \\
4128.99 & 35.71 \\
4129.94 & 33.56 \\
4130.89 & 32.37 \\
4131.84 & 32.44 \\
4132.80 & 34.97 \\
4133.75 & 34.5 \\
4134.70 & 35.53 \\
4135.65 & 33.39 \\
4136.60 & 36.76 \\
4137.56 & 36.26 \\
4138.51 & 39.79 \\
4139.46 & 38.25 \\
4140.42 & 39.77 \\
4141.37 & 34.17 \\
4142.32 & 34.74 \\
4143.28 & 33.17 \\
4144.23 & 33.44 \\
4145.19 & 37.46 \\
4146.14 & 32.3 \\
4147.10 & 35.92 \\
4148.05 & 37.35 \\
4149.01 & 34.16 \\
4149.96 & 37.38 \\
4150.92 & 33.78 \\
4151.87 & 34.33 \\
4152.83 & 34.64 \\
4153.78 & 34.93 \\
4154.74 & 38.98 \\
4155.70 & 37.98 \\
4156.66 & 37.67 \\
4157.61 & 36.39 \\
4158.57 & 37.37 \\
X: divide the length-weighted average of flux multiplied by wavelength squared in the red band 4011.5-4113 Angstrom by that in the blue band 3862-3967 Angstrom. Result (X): 1.12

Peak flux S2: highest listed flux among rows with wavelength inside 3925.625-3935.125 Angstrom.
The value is 38.67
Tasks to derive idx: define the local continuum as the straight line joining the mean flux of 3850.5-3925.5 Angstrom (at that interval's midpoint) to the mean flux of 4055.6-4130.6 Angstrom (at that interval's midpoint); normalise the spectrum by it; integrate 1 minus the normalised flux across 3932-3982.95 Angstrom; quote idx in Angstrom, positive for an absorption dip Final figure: 5.5 Angstrom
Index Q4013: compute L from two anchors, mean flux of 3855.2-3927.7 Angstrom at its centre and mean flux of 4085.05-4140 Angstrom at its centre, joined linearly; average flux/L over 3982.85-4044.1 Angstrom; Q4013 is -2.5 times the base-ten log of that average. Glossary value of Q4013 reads -0.029 mag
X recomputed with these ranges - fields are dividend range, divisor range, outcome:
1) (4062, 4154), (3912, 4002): 1.14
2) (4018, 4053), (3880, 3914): 1.14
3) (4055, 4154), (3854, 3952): 1.12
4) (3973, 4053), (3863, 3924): 1.06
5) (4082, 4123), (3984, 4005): 1.02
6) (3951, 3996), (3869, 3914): 0.98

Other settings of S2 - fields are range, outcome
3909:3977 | 55.47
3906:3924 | 38.28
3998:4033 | 41.74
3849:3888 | 48.93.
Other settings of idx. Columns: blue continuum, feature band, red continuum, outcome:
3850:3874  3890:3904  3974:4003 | 1.8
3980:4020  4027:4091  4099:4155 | 0.5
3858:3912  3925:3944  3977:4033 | 2.2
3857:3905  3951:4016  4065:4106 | 3.8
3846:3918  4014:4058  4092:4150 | -1.1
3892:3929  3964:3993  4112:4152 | 2.3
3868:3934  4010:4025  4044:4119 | -0.9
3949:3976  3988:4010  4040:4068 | -1.5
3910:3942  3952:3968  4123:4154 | 1.7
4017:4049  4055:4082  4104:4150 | 0.3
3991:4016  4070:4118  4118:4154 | 1.7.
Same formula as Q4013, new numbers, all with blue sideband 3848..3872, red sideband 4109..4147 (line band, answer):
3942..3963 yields 0.09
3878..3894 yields 0.15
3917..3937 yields 0.14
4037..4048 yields -0.04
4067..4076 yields -0.02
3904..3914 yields 0.02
